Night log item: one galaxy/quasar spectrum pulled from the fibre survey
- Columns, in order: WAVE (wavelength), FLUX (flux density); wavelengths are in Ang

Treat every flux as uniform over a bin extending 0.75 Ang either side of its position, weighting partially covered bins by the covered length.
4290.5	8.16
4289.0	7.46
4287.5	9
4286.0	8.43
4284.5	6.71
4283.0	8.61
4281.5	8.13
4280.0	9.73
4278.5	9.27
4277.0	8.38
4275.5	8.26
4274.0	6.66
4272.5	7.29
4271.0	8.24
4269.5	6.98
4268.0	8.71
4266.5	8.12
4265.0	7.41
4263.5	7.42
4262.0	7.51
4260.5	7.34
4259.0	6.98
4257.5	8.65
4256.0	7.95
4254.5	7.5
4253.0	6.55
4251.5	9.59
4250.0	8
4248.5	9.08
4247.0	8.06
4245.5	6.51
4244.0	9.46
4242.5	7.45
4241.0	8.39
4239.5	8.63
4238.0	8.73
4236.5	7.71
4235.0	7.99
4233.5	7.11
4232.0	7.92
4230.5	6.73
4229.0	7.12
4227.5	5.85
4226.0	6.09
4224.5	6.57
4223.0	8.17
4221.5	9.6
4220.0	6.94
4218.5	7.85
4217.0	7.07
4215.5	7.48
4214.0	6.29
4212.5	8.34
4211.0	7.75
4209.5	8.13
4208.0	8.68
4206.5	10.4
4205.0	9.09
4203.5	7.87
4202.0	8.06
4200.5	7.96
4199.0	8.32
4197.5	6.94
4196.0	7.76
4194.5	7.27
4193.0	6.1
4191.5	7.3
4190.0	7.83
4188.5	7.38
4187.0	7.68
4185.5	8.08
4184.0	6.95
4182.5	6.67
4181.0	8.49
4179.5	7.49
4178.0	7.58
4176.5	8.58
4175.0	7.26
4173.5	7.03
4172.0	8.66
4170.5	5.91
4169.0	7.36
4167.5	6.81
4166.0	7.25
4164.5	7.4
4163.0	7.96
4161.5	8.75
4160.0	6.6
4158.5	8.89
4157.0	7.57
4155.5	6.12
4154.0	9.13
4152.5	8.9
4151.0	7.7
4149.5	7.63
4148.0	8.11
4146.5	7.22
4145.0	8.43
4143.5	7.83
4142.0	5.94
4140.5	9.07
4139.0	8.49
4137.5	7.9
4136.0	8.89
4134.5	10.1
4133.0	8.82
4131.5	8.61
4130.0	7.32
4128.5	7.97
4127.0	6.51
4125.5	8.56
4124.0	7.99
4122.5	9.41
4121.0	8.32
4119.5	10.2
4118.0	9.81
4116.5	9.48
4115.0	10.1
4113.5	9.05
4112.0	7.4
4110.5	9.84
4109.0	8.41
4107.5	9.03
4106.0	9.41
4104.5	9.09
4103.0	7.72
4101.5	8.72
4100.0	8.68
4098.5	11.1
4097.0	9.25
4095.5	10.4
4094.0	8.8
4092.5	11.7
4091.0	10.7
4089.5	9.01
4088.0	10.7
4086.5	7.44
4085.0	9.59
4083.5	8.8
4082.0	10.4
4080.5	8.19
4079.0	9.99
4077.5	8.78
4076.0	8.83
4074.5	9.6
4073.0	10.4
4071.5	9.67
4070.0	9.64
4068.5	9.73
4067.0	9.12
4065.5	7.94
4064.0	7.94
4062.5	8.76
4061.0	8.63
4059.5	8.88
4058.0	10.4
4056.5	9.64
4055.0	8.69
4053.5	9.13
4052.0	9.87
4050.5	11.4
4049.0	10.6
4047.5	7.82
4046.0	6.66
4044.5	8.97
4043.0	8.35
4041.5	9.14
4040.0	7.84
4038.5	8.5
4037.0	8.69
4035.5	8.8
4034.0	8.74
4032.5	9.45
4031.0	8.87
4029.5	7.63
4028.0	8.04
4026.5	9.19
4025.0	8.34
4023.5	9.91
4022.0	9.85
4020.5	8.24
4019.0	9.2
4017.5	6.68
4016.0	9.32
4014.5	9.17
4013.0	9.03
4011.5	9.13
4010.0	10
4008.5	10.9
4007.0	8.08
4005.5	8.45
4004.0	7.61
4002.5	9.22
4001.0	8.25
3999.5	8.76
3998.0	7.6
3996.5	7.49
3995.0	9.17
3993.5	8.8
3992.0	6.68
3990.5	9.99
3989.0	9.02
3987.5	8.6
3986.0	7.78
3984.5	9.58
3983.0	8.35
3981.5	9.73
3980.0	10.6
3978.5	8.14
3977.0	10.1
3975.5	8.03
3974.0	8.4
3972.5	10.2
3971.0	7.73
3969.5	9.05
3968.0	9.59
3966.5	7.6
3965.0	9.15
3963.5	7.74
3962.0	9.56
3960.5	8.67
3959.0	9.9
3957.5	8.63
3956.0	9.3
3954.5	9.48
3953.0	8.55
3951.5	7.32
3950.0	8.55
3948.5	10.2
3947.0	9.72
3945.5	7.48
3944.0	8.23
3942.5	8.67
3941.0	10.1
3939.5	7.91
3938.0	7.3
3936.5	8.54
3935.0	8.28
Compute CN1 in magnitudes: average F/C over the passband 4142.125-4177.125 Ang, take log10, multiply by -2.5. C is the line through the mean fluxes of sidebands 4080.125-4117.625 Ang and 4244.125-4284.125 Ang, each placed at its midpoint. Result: 0.15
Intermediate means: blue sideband 9.34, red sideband 7.97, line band 7.67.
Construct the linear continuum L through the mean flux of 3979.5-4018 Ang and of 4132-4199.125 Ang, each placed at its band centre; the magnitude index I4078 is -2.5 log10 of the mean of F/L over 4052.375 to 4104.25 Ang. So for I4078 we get -0.13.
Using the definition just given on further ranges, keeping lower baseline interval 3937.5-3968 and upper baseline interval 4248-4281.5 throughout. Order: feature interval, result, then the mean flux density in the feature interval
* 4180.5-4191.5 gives 0.09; 7.54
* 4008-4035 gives -0.05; 8.96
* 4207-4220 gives 0.05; 7.71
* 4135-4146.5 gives 0.03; 8.07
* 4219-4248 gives 0.06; 7.65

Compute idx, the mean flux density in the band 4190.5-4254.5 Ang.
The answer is 7.78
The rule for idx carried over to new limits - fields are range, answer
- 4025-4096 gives 9.14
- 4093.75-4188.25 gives 8.25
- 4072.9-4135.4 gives 9.13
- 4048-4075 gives 9.43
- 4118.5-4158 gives 8.2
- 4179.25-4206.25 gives 7.68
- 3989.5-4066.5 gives 8.79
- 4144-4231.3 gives 7.64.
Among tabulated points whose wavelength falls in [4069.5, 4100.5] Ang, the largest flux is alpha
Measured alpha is 11.7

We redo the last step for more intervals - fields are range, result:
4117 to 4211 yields 10.4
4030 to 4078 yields 11.4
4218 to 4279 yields 9.6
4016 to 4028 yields 9.91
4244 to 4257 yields 9.59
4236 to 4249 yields 9.46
